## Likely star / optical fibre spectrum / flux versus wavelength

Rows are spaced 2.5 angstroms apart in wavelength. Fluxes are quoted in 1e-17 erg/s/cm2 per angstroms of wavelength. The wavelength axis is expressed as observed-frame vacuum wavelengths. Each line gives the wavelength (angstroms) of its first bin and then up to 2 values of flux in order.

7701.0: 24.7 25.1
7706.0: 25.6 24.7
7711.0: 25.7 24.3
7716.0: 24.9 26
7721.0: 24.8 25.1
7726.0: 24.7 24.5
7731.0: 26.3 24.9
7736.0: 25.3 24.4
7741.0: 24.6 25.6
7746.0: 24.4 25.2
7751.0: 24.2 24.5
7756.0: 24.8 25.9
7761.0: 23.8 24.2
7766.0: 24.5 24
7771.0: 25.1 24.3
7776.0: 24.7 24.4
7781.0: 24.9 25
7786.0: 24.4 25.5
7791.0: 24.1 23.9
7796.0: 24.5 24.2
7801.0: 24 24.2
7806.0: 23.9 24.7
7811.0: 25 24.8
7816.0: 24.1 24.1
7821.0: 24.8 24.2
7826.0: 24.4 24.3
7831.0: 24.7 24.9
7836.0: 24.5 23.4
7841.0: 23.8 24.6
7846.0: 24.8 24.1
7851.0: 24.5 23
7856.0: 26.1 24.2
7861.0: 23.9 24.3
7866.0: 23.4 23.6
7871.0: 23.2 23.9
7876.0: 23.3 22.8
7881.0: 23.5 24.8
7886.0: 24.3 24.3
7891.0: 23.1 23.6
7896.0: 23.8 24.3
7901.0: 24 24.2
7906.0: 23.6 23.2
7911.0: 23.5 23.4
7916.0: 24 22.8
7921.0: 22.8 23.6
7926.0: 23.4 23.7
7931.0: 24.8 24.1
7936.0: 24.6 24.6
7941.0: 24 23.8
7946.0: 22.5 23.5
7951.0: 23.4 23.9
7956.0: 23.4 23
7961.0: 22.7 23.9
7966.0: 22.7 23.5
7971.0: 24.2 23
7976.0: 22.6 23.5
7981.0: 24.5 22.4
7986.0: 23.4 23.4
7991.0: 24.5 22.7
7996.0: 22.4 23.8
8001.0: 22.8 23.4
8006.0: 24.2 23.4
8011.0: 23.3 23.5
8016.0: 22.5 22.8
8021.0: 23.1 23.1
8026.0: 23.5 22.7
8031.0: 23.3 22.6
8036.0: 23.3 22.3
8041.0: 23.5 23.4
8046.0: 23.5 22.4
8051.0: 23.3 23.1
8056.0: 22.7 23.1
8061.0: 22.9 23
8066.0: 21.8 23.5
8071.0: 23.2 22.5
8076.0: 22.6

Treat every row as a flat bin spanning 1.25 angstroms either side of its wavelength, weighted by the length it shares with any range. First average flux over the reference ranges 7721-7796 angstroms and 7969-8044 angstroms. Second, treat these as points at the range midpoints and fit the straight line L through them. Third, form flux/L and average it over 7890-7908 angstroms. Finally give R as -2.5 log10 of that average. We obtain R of 0.004 mag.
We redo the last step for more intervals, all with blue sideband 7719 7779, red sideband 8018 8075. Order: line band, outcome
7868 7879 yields 0.03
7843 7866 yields -0.01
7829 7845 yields 0.00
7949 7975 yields 0.01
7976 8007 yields 0.00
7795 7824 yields 0.00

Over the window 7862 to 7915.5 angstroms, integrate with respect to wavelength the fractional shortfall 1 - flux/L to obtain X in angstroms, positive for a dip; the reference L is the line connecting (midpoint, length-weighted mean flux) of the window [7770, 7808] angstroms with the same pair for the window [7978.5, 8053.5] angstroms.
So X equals 0.4 angstroms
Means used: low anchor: 24.5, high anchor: 23.2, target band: 23.7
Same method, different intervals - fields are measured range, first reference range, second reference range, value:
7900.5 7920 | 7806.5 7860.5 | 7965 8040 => 0.3 angstroms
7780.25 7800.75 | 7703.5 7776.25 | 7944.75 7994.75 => 0.0 angstroms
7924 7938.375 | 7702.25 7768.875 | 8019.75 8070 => -0.3 angstroms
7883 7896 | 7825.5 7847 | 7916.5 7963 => 0.0 angstroms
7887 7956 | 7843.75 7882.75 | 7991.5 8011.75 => -0.2 angstroms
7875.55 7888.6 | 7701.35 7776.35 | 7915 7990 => 0.1 angstroms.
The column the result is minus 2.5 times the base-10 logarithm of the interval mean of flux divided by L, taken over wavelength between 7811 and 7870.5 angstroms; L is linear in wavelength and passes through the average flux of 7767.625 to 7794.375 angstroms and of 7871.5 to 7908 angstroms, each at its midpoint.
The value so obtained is -0.006 mag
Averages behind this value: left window 24.6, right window 23.8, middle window 24.3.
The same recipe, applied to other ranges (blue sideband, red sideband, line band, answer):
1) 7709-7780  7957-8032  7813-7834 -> -0.01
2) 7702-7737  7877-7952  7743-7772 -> 0.01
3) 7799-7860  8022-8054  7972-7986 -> 0.01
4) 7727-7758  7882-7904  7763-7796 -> 0.01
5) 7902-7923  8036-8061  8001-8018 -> -0.01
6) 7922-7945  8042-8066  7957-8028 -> 0.01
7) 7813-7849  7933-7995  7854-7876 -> 0.01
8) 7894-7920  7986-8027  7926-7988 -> 0.00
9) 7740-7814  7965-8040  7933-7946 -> -0.02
